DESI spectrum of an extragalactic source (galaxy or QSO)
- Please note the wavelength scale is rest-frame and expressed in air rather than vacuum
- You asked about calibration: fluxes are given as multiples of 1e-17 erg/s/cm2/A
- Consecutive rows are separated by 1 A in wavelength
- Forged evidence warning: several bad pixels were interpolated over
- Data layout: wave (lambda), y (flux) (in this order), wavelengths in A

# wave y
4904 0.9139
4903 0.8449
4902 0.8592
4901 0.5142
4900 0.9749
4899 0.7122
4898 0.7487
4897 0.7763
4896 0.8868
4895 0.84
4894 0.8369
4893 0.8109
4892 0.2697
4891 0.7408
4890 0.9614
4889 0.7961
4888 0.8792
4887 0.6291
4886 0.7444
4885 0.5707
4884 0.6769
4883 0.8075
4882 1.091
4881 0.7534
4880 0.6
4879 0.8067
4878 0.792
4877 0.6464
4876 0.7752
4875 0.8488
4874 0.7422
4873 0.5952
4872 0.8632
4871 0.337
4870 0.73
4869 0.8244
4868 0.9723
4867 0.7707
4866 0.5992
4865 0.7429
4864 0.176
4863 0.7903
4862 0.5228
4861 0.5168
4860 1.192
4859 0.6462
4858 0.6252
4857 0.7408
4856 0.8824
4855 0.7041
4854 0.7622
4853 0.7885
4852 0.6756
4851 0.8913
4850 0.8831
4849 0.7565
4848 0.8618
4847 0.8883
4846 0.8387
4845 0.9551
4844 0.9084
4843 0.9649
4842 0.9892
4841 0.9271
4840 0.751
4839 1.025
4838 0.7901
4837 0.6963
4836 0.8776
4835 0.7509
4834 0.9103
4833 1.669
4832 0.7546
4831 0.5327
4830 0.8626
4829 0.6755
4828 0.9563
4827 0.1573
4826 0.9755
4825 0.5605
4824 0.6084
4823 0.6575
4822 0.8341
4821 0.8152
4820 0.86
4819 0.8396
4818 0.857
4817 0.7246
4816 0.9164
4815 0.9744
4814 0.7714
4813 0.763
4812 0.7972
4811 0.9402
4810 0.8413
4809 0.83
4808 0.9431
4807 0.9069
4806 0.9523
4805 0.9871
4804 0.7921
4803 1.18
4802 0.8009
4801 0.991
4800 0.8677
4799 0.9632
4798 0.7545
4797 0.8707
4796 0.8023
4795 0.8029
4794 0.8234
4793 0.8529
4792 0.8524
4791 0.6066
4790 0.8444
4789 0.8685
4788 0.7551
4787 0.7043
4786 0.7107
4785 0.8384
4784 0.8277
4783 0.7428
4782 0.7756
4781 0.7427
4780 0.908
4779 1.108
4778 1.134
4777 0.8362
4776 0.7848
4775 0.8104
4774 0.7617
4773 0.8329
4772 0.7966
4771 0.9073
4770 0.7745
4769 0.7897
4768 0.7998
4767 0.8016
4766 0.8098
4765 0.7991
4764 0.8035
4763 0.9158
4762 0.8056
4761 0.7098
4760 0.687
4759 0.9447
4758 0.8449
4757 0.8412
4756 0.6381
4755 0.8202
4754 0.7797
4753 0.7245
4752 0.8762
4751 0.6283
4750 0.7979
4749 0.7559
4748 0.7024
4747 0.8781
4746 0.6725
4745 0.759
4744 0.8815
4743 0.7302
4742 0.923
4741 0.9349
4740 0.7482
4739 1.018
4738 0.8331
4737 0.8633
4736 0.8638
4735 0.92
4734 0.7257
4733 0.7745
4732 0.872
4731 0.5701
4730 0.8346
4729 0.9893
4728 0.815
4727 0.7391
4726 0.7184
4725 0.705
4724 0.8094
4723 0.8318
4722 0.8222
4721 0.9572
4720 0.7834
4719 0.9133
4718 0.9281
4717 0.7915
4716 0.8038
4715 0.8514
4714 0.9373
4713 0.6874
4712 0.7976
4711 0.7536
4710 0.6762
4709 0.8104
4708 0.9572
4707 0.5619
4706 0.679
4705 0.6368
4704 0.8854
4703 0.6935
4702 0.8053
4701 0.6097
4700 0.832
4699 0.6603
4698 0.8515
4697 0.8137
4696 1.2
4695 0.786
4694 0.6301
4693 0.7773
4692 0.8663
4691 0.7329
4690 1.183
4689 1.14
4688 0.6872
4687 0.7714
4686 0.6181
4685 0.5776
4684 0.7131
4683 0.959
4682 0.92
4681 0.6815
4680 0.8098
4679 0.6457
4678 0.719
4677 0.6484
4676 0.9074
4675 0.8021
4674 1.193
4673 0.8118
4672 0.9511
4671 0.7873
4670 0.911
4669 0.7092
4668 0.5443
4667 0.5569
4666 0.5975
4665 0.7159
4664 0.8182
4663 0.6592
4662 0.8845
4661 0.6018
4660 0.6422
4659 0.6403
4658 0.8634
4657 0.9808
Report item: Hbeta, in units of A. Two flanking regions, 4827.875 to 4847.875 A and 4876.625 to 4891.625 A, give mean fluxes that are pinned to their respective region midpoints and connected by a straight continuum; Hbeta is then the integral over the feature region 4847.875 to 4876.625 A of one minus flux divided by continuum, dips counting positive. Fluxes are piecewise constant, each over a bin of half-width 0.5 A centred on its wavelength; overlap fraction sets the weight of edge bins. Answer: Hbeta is 3.2 A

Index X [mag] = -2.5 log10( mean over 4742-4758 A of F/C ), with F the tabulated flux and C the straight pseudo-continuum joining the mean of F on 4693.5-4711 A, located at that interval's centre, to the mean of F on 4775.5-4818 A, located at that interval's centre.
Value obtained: 0.05 mag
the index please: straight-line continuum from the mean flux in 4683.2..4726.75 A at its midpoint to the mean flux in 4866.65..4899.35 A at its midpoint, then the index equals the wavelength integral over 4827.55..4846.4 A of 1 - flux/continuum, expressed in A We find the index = -3.0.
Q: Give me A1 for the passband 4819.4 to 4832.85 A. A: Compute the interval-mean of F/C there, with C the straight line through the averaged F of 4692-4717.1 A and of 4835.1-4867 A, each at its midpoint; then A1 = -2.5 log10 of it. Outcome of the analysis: 0.067 mag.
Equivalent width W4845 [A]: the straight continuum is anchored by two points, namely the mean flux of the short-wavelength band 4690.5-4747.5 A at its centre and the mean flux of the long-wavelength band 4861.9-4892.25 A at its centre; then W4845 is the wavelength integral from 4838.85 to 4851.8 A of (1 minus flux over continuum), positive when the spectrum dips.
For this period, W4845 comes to -2.67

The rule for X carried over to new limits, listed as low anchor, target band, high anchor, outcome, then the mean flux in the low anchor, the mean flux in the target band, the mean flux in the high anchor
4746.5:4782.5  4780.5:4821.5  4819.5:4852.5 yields -0.03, 0.815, 0.841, 0.826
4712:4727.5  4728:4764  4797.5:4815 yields 0.04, 0.818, 0.808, 0.89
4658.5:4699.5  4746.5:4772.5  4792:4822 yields 0.06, 0.784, 0.794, 0.869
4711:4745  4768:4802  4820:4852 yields 0.00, 0.827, 0.831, 0.828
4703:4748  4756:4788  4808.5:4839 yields -0.02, 0.808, 0.82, 0.81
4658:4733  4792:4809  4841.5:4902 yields -0.16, 0.787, 0.89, 0.761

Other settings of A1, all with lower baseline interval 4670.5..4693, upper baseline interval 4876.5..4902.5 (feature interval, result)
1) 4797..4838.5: -0.08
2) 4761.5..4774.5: -0.03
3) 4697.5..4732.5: 0.03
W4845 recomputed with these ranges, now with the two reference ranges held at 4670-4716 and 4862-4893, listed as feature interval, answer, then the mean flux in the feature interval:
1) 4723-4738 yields -0.3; 0.802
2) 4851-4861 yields -0.6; 0.772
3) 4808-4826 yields -1.5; 0.808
